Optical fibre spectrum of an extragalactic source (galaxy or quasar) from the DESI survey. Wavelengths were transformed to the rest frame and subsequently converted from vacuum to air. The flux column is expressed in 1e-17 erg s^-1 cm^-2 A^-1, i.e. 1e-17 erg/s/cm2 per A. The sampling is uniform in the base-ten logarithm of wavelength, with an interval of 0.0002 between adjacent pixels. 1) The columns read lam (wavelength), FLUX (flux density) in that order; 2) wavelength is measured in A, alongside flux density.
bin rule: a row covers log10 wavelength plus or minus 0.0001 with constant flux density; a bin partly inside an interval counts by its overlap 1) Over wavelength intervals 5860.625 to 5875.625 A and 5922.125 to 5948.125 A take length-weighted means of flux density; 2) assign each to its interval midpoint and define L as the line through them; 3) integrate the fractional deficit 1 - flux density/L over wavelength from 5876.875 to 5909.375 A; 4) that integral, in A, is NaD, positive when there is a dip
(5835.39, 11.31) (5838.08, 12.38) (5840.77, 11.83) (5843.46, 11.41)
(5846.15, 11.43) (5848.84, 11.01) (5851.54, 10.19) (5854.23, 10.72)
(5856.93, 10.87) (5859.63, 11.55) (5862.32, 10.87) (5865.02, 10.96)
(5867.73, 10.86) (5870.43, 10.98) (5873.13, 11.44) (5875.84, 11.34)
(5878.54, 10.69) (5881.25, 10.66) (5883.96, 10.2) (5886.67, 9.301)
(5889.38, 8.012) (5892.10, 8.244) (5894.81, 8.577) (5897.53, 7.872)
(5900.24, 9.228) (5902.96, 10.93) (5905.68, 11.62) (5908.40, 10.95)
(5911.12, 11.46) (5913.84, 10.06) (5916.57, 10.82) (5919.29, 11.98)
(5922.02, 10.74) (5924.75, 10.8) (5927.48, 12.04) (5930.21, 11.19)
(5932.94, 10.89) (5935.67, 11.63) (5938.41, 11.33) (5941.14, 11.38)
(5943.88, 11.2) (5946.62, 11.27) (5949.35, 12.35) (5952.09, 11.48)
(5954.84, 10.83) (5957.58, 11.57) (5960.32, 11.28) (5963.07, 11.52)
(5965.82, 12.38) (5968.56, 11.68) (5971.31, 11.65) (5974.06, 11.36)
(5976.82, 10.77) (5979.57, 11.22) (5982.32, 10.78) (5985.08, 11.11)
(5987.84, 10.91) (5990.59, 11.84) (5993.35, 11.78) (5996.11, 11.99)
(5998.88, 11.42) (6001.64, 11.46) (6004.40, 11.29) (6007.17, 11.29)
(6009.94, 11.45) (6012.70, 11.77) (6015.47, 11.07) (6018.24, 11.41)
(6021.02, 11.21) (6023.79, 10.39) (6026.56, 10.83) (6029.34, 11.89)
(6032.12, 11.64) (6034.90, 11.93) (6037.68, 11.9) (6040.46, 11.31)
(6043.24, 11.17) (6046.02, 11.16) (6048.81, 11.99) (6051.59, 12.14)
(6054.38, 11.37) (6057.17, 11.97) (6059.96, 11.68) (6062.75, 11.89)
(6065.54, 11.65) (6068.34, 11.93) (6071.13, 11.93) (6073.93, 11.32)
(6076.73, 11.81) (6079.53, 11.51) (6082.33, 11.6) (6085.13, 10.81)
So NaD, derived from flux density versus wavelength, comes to 4.24 A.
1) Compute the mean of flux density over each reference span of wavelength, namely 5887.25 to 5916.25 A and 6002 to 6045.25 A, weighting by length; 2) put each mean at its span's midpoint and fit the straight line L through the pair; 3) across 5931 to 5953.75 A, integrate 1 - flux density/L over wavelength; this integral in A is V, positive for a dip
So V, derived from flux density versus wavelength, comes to -2.6 A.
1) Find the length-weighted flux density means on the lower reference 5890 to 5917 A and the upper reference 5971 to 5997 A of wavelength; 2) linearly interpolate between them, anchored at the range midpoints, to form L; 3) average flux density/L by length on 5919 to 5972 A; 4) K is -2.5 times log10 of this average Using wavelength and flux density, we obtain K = -0.08 mag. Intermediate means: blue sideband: 9.89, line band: 11.4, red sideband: 11.3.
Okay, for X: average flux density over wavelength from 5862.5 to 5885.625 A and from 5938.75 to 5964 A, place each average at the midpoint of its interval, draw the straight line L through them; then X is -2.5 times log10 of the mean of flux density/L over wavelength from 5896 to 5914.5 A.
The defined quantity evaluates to 0.081 mag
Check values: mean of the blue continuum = 10.9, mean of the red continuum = 11.4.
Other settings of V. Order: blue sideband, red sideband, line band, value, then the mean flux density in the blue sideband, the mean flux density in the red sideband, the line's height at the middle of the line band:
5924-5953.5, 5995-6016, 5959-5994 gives 0.17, 11.4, 11.5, 11.5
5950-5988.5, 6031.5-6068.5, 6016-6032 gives 0.55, 11.3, 11.7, 11.6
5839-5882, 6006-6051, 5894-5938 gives 1.85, 11.1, 11.4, 11.2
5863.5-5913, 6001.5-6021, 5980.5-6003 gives -0.45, 10.2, 11.4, 11.2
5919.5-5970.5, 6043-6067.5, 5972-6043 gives 1.37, 11.4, 11.7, 11.6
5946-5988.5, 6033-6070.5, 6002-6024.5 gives 0.57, 11.4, 11.7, 11.6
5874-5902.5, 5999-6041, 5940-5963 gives -2.26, 9.49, 11.4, 10.4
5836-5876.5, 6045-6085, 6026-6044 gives 0.07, 11.2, 11.7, 11.6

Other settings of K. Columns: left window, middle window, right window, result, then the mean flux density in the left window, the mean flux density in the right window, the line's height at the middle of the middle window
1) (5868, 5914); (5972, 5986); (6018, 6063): -0.013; 10.1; 11.5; 10.9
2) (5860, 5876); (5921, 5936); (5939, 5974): 0.019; 11.1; 11.5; 11.4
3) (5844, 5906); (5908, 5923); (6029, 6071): -0.037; 10.3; 11.7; 10.6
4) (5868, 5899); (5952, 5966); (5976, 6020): -0.059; 9.79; 11.4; 10.8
